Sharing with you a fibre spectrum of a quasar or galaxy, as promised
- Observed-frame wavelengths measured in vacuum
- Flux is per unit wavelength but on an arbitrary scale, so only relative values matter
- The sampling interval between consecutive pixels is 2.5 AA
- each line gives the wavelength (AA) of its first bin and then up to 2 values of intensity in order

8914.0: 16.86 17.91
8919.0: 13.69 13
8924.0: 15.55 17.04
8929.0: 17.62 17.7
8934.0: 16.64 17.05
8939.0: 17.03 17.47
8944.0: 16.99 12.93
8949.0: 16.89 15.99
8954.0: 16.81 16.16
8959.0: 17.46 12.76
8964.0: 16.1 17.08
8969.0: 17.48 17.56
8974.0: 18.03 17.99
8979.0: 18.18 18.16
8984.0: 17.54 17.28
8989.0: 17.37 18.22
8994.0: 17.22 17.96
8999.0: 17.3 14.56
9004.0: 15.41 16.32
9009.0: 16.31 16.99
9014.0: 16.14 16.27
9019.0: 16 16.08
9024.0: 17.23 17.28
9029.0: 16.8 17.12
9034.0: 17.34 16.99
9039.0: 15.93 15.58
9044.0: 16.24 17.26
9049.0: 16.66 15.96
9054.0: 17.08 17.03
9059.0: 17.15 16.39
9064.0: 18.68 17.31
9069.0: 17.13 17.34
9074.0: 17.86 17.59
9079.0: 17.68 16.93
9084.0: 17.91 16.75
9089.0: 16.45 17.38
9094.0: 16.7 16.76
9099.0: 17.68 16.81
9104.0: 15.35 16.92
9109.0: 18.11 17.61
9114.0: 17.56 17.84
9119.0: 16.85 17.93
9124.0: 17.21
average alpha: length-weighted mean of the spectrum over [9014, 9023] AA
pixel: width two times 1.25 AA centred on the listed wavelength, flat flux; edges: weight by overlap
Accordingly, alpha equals 16.2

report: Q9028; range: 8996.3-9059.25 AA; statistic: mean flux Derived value 16.5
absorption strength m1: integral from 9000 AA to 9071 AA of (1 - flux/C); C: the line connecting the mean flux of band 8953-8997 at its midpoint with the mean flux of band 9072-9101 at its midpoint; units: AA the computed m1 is 2.40 AA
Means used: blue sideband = 17.2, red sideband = 17.2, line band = 16.6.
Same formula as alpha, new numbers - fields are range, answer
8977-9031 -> 16.9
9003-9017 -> 16.3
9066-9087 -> 17.4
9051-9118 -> 17.2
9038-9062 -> 16.5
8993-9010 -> 16.4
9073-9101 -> 17.2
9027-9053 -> 16.6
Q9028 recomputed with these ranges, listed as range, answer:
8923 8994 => 16.9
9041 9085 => 17.1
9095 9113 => 17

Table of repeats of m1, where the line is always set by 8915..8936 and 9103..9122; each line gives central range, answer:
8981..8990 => -0.6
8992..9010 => 0.1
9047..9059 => 0.1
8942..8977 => -0.1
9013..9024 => 0.3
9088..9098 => 0.2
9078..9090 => 0.0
